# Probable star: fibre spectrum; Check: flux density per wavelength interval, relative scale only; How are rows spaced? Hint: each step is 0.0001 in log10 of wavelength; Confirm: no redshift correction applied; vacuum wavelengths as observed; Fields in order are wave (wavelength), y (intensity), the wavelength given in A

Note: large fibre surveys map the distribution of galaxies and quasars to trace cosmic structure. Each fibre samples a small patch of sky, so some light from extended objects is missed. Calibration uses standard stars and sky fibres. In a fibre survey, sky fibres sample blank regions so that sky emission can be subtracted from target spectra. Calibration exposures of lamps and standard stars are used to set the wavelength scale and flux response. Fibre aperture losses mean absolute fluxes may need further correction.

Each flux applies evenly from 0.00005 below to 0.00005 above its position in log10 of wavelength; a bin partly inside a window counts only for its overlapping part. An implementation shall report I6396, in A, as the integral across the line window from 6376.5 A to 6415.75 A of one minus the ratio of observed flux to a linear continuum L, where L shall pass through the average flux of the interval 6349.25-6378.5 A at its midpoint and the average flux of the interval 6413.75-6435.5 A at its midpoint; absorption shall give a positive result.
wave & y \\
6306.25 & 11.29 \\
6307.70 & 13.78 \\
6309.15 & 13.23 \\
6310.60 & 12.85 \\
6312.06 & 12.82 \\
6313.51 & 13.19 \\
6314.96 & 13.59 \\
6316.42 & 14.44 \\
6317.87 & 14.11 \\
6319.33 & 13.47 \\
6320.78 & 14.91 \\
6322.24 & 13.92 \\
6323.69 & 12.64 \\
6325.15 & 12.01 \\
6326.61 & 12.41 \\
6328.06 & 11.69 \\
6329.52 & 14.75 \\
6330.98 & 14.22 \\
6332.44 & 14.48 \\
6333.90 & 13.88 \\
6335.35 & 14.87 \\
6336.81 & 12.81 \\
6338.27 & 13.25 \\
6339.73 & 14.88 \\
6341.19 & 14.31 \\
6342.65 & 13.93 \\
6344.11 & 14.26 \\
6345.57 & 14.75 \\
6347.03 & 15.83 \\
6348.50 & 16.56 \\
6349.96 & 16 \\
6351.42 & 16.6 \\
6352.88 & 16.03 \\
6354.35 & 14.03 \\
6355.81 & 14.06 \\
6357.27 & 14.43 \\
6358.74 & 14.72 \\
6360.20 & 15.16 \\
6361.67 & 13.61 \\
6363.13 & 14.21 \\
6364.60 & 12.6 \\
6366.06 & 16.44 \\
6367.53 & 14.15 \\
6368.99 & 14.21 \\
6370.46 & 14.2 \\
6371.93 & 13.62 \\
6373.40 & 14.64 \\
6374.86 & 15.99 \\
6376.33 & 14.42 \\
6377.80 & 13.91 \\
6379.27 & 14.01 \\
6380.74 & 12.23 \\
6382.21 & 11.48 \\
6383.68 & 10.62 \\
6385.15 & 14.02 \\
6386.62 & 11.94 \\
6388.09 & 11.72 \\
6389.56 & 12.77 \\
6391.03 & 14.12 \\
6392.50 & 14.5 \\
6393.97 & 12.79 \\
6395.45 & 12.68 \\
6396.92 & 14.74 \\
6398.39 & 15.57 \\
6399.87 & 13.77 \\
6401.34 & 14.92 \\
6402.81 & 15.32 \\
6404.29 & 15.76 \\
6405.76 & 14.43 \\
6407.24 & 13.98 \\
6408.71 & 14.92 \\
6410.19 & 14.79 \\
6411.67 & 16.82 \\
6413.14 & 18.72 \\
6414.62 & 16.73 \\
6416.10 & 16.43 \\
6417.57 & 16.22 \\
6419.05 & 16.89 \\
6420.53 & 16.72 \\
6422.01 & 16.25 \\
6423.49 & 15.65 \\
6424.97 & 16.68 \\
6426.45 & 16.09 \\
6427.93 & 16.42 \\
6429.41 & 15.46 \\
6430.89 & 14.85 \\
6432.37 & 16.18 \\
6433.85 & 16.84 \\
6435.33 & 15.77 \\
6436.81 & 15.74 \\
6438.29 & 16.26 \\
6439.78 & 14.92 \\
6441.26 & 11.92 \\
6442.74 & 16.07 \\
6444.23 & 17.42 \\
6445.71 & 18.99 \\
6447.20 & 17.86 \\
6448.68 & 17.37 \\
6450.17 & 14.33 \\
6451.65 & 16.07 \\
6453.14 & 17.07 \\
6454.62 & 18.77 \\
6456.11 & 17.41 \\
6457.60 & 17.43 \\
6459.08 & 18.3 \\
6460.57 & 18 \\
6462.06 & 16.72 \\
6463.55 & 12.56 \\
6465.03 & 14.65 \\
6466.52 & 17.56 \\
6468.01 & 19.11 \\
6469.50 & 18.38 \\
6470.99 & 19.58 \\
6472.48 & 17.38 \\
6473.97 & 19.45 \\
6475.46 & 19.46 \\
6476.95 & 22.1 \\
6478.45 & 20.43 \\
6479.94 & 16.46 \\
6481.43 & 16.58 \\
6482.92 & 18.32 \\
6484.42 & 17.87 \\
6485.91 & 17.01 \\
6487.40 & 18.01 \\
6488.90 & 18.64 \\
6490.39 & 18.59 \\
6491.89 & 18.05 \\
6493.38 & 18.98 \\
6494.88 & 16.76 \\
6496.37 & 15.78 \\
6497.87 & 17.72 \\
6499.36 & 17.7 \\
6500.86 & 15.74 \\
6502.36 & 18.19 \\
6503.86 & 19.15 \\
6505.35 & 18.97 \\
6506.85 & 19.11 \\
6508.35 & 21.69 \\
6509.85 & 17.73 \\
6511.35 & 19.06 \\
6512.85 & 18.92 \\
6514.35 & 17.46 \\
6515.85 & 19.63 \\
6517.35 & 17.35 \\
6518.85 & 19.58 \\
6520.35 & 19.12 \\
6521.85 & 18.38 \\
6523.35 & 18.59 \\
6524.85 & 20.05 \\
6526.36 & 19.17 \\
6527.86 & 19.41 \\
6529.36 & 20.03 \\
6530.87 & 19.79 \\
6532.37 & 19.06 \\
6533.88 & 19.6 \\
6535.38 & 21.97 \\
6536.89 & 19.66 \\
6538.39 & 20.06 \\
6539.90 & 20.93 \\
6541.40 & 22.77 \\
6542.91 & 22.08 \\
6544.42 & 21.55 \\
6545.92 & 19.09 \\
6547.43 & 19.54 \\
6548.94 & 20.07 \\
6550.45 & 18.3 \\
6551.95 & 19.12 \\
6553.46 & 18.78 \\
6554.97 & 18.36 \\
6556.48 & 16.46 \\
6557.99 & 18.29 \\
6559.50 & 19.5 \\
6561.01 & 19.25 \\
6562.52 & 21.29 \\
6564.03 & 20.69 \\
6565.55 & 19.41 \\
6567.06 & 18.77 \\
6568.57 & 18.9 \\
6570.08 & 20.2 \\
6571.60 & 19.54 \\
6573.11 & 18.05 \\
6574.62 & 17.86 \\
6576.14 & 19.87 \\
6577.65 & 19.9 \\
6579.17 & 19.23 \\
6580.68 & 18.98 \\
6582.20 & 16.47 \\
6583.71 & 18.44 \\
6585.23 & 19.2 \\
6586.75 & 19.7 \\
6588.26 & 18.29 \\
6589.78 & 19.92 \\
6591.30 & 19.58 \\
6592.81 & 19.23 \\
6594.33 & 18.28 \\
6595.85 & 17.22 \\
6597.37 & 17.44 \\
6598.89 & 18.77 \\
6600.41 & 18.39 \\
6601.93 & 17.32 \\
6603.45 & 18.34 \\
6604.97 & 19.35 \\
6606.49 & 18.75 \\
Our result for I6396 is 3.44 A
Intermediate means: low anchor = 14.7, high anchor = 16.2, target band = 14.2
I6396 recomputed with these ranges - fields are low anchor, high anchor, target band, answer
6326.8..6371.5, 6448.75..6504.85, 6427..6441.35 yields 0.9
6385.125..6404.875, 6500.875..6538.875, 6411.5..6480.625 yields -3.9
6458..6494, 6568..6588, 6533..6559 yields -1.6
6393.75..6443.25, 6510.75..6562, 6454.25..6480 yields -1.3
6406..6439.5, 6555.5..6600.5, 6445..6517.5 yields -3.4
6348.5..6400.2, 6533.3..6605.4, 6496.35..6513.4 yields -0.9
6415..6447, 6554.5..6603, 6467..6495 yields -2.4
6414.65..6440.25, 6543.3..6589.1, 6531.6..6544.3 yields -1.6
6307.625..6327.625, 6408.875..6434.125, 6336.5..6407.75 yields 3.2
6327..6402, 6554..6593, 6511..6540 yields -2.3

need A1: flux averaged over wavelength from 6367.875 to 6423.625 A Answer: 14.5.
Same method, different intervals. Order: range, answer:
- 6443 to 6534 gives 18.2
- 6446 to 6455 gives 16.9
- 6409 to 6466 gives 16.3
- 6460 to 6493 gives 18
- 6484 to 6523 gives 18.3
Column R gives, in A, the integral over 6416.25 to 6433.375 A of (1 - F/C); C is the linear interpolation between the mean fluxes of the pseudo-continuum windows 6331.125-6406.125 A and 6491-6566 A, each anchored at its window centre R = -0.2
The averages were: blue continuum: 14.2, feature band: 16.2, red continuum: 19.2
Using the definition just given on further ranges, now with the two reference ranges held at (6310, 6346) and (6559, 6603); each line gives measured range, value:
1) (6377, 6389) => 1.9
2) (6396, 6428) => -0.7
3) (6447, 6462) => -0.8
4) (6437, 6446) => 0.2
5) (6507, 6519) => -0.9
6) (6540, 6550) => -1.4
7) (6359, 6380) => 0.3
